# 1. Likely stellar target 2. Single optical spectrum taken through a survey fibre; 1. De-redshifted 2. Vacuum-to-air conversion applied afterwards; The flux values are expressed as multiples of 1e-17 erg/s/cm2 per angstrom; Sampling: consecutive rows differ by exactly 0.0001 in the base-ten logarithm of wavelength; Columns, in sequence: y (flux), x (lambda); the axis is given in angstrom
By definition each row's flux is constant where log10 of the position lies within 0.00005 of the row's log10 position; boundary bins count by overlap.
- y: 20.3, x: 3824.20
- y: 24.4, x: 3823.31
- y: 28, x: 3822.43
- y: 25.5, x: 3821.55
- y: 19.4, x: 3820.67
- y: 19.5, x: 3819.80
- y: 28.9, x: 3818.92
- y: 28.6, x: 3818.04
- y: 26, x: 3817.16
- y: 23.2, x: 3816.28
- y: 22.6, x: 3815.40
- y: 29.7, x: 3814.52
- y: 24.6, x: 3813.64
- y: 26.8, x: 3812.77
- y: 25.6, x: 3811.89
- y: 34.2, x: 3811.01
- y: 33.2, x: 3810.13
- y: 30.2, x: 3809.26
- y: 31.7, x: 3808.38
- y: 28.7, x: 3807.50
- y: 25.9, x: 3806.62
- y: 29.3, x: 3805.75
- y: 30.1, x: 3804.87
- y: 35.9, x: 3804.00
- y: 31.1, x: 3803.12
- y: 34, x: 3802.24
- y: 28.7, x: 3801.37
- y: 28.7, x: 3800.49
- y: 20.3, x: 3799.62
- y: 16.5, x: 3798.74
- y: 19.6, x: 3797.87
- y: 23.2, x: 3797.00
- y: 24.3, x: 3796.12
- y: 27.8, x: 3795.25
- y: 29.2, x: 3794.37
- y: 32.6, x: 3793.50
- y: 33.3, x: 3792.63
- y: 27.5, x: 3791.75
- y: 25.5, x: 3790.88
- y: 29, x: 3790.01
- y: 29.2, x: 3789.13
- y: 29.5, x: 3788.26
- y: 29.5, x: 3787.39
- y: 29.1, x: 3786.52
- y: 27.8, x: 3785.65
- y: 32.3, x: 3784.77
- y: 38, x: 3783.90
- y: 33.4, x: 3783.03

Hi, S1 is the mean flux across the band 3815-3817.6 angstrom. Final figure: 23.9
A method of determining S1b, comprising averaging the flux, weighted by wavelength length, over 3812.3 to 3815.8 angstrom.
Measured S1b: 26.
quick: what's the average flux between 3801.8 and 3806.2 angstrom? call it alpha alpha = 32.1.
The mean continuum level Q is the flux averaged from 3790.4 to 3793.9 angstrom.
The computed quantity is 29.7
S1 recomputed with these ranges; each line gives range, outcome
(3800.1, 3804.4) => 31.6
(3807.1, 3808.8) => 30.2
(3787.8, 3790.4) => 29.2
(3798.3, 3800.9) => 21.8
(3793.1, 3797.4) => 27.4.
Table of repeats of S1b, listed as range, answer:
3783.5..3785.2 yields 35.1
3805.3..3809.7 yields 29.2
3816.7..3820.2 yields 25.8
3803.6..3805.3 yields 33.1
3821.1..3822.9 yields 26.7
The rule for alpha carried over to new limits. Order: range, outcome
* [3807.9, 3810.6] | 31.7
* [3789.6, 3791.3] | 27.3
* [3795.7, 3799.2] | 20.9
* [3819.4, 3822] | 21.6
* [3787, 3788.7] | 29.6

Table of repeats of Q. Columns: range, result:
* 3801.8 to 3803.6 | 32.5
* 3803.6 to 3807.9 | 30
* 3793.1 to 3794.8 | 30.9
